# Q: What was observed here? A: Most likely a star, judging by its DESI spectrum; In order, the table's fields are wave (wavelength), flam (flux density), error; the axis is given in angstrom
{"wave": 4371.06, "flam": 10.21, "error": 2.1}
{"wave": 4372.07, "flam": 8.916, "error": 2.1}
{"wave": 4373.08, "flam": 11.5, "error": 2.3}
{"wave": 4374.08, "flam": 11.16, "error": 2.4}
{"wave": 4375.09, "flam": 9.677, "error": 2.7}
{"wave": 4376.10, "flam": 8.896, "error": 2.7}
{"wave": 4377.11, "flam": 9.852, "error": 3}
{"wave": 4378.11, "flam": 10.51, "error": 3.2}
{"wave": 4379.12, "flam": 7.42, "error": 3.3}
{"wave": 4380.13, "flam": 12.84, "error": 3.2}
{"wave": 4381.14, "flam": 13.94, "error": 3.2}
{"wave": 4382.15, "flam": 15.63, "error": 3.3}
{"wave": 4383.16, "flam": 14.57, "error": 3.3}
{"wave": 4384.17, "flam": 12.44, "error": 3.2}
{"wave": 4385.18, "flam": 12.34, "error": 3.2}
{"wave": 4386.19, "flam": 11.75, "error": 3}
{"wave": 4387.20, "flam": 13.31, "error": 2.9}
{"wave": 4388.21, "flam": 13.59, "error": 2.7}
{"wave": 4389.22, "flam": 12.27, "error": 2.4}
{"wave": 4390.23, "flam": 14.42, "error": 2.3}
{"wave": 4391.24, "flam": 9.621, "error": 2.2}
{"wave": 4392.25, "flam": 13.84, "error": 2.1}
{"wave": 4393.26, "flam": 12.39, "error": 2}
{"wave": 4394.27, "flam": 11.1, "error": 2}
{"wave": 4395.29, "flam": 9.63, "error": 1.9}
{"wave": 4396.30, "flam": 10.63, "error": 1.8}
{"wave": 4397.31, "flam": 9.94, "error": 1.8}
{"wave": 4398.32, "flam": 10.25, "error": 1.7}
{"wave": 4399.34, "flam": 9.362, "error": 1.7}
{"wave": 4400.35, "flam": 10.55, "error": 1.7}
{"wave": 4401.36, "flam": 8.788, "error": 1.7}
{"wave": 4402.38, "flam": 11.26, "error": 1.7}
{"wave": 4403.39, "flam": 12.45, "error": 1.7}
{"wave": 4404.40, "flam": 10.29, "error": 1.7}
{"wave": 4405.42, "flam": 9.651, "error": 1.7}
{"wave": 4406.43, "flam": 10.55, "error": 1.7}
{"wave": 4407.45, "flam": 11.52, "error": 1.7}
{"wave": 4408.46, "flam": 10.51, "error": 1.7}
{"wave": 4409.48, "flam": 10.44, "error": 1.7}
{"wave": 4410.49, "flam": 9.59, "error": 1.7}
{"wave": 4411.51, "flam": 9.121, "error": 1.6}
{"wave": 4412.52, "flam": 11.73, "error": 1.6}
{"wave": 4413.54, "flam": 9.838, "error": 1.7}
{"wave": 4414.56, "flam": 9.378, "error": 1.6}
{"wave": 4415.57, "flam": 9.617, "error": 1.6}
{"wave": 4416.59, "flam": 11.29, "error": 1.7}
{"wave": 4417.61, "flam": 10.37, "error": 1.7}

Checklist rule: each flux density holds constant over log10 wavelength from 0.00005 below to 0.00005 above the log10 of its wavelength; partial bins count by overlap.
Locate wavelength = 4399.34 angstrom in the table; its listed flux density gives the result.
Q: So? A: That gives 9.362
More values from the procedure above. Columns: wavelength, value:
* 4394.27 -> 11.1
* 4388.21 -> 13.59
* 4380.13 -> 12.84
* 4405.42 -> 9.651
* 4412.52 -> 11.73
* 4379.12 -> 7.42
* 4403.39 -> 12.45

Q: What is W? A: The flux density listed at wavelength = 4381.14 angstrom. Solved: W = 13.94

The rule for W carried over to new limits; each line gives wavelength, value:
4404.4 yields 10.29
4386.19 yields 11.75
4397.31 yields 9.94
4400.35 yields 10.55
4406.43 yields 10.55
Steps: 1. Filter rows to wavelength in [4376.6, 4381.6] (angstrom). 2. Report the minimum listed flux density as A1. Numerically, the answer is 7.42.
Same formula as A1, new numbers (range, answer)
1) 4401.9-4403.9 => 11.26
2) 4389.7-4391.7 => 9.621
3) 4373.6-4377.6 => 8.896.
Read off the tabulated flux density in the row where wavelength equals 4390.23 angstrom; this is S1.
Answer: 14.42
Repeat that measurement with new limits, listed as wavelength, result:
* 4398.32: 10.25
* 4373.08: 11.5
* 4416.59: 11.29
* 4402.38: 11.26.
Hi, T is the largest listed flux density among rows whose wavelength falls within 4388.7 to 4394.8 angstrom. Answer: 14.42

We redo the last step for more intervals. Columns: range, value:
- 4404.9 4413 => 11.73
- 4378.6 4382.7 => 15.63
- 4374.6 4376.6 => 9.677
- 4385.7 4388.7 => 13.59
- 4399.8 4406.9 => 12.45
